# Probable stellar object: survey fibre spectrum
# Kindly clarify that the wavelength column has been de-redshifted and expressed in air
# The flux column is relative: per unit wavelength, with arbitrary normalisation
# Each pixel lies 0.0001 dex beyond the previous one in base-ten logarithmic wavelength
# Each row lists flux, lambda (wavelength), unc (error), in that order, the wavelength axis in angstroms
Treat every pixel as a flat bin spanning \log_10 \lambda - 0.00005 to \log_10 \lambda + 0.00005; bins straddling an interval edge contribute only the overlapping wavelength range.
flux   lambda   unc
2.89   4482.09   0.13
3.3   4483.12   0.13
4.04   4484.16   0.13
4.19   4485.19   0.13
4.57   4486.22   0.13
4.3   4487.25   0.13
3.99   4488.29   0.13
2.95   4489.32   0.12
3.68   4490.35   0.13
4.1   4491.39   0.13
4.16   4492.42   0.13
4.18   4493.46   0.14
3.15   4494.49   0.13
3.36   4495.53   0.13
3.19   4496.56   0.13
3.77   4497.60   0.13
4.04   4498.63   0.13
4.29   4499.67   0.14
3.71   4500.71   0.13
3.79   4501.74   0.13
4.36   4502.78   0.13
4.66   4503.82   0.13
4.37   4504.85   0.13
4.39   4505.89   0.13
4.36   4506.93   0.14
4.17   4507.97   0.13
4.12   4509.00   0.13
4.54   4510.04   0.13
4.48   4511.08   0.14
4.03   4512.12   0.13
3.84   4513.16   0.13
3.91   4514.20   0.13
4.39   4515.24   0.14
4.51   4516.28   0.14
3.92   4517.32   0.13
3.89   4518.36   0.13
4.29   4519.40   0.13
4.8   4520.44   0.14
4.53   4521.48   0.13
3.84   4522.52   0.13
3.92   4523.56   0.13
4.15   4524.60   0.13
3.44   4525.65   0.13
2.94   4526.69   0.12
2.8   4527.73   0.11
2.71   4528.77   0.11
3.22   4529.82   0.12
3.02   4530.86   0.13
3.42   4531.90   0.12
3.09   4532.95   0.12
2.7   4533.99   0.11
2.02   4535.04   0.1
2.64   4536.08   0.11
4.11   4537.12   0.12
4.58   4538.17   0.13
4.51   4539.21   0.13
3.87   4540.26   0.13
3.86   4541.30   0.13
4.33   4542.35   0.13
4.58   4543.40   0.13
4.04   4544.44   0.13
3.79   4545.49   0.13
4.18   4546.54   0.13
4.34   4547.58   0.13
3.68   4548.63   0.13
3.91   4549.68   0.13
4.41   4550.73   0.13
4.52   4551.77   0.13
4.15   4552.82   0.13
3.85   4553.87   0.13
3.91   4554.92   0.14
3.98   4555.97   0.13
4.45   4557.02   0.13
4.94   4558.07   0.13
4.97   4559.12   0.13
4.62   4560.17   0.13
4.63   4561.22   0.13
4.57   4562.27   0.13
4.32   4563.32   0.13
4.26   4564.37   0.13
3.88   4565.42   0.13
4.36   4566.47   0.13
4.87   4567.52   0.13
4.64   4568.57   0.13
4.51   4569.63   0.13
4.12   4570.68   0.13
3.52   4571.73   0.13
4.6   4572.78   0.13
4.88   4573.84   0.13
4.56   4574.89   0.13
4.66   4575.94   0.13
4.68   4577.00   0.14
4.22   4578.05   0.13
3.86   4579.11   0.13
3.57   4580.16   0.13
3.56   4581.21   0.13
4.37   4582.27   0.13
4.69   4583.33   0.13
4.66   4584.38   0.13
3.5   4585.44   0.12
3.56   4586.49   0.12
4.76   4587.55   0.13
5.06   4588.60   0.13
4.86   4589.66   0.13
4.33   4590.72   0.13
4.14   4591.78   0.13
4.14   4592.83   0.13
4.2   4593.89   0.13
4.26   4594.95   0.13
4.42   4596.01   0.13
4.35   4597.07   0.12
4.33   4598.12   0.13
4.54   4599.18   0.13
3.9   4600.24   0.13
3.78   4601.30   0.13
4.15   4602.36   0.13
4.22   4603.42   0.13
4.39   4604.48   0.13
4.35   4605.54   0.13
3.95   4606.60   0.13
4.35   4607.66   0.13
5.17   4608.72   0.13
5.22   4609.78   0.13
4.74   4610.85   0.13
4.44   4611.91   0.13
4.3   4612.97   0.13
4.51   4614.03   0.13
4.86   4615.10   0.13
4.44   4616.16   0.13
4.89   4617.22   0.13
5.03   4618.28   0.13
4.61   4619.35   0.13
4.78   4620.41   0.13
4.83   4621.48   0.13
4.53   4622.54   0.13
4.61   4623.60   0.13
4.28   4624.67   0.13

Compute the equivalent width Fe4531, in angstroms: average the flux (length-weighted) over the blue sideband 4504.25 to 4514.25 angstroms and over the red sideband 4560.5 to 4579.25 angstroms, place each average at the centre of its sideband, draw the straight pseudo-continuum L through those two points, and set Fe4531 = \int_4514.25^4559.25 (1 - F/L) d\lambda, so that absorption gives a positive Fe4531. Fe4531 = 4.57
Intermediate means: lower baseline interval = 4.24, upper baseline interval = 4.41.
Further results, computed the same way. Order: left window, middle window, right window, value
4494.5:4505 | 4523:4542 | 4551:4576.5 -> 3.5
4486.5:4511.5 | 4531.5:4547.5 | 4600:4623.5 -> 1.8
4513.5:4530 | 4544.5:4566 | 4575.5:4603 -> -1.2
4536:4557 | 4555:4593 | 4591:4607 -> -1.9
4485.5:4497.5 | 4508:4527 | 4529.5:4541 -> -2.9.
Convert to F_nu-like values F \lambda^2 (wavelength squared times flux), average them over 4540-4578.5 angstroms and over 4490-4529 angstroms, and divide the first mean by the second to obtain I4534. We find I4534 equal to 1.11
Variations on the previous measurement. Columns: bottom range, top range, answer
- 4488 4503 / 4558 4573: 1.21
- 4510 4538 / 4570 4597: 1.20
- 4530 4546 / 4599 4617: 1.26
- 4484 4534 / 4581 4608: 1.14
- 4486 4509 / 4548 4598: 1.12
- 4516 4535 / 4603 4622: 1.34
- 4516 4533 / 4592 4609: 1.20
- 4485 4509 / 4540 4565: 1.09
